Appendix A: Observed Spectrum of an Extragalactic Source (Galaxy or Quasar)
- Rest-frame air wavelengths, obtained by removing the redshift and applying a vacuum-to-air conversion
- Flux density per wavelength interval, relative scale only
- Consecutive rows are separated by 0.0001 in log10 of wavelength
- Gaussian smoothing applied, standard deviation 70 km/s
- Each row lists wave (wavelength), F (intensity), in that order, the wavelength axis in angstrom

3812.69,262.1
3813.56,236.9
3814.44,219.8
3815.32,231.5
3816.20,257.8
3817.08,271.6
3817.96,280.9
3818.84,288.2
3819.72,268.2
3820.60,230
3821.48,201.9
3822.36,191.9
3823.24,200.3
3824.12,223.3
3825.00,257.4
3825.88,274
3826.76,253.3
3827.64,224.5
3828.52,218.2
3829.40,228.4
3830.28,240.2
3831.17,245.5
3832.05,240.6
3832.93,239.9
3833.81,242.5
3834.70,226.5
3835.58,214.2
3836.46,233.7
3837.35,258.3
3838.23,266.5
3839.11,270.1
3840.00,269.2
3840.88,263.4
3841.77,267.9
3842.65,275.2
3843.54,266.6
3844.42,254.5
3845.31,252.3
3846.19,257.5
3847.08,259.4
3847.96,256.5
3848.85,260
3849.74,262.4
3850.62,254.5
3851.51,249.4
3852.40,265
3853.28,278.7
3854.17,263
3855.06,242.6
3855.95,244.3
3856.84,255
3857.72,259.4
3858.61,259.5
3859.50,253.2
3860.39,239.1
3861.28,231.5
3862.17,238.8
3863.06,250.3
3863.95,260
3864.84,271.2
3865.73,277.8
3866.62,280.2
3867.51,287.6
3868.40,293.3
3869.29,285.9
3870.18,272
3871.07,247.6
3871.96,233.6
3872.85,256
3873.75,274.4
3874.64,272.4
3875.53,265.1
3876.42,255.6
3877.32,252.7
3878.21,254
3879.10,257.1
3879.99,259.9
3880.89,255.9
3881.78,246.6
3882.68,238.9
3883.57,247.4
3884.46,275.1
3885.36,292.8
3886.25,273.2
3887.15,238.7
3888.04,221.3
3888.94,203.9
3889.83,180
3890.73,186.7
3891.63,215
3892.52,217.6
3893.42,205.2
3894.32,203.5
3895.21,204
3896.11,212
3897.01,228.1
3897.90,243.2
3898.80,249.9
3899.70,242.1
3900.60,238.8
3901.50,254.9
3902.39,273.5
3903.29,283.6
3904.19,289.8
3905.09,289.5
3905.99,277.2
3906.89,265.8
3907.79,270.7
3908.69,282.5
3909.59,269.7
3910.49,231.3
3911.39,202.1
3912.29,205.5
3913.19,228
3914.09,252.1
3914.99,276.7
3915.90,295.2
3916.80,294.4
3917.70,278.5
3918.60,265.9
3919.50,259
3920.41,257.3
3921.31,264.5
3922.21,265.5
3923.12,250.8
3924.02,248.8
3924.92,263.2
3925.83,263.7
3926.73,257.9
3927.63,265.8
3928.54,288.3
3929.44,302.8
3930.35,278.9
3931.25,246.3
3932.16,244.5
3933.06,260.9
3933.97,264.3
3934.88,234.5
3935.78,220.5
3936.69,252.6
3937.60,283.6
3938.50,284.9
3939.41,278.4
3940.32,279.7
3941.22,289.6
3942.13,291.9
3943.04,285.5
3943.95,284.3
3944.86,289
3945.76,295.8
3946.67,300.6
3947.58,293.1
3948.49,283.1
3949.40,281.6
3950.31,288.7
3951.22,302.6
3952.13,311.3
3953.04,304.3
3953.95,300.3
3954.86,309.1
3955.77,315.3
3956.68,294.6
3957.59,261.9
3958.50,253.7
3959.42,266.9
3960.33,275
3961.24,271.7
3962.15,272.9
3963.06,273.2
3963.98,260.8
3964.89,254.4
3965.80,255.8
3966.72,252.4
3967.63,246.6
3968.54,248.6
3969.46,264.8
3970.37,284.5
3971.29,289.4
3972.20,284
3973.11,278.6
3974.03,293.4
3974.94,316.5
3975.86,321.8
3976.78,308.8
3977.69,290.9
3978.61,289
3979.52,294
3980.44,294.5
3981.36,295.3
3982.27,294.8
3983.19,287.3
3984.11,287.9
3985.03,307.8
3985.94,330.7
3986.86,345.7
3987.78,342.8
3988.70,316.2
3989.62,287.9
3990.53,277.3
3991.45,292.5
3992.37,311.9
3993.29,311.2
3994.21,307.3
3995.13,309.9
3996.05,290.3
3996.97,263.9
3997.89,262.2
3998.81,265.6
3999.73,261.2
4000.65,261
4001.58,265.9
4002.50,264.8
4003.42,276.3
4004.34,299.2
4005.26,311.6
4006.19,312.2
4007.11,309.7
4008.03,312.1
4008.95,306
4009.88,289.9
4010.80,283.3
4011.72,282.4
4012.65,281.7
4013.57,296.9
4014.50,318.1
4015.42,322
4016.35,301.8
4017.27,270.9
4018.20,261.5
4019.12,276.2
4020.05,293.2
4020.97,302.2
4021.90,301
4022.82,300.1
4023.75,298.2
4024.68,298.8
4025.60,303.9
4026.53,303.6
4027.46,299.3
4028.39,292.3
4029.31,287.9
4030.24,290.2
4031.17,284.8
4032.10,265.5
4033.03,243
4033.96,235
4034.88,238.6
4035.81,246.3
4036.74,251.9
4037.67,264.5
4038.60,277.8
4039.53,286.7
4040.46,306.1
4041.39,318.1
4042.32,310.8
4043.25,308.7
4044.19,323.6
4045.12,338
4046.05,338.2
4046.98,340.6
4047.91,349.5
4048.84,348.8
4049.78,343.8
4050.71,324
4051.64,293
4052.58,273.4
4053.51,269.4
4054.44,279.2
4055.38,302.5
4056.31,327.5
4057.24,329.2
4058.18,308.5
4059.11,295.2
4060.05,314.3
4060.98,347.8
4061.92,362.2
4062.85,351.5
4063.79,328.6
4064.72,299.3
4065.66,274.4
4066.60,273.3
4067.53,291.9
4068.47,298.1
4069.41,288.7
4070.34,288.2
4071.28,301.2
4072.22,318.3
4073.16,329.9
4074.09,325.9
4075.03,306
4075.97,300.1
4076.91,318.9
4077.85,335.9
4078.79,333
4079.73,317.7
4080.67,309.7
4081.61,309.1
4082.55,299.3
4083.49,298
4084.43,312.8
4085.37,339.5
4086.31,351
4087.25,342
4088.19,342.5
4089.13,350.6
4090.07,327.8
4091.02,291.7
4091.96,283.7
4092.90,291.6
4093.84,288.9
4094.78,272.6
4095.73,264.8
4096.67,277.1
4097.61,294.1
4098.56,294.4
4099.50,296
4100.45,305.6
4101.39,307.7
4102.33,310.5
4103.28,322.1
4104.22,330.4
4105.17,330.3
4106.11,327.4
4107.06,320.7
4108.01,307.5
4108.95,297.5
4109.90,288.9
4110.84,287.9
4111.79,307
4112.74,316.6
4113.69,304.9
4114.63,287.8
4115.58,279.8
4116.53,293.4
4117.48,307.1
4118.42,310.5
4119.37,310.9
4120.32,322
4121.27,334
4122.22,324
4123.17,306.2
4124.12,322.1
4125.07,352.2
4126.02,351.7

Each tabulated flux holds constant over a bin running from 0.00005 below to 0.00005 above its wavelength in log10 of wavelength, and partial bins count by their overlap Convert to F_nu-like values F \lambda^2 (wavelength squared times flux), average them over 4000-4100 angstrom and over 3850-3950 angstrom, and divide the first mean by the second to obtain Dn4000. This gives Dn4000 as 1.26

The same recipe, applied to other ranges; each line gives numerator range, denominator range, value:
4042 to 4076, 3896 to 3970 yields 1.24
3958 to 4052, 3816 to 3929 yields 1.24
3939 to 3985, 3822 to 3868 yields 1.20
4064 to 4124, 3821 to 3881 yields 1.38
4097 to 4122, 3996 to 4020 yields 1.13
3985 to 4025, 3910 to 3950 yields 1.15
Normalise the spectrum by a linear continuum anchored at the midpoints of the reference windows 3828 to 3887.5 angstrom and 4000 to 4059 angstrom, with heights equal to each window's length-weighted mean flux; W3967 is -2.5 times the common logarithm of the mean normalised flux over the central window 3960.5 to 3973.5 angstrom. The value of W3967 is 0.05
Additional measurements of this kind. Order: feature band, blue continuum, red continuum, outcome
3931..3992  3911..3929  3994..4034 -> -0.05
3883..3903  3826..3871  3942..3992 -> 0.15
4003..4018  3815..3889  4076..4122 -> -0.03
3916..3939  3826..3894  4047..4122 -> 0.02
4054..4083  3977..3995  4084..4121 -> -0.02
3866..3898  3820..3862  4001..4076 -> 0.05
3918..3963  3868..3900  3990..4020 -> -0.04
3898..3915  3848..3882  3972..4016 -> 0.06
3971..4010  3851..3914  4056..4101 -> -0.05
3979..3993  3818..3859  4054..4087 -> -0.05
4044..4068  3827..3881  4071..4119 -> -0.06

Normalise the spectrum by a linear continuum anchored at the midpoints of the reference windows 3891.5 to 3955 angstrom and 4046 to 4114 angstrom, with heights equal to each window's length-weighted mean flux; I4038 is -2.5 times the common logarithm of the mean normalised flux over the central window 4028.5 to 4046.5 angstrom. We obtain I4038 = 0.05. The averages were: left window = 265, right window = 311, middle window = 285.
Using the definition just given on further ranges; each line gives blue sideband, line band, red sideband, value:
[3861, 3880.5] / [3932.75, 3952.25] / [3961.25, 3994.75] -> 0.01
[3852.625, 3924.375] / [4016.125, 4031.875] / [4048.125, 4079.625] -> 0.03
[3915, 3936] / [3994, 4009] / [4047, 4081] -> 0.02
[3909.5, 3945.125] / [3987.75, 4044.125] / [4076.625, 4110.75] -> 0.00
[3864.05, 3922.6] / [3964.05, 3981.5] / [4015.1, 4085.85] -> -0.01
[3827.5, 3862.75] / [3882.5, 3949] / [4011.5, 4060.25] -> 0.04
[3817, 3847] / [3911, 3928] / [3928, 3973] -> 0.05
